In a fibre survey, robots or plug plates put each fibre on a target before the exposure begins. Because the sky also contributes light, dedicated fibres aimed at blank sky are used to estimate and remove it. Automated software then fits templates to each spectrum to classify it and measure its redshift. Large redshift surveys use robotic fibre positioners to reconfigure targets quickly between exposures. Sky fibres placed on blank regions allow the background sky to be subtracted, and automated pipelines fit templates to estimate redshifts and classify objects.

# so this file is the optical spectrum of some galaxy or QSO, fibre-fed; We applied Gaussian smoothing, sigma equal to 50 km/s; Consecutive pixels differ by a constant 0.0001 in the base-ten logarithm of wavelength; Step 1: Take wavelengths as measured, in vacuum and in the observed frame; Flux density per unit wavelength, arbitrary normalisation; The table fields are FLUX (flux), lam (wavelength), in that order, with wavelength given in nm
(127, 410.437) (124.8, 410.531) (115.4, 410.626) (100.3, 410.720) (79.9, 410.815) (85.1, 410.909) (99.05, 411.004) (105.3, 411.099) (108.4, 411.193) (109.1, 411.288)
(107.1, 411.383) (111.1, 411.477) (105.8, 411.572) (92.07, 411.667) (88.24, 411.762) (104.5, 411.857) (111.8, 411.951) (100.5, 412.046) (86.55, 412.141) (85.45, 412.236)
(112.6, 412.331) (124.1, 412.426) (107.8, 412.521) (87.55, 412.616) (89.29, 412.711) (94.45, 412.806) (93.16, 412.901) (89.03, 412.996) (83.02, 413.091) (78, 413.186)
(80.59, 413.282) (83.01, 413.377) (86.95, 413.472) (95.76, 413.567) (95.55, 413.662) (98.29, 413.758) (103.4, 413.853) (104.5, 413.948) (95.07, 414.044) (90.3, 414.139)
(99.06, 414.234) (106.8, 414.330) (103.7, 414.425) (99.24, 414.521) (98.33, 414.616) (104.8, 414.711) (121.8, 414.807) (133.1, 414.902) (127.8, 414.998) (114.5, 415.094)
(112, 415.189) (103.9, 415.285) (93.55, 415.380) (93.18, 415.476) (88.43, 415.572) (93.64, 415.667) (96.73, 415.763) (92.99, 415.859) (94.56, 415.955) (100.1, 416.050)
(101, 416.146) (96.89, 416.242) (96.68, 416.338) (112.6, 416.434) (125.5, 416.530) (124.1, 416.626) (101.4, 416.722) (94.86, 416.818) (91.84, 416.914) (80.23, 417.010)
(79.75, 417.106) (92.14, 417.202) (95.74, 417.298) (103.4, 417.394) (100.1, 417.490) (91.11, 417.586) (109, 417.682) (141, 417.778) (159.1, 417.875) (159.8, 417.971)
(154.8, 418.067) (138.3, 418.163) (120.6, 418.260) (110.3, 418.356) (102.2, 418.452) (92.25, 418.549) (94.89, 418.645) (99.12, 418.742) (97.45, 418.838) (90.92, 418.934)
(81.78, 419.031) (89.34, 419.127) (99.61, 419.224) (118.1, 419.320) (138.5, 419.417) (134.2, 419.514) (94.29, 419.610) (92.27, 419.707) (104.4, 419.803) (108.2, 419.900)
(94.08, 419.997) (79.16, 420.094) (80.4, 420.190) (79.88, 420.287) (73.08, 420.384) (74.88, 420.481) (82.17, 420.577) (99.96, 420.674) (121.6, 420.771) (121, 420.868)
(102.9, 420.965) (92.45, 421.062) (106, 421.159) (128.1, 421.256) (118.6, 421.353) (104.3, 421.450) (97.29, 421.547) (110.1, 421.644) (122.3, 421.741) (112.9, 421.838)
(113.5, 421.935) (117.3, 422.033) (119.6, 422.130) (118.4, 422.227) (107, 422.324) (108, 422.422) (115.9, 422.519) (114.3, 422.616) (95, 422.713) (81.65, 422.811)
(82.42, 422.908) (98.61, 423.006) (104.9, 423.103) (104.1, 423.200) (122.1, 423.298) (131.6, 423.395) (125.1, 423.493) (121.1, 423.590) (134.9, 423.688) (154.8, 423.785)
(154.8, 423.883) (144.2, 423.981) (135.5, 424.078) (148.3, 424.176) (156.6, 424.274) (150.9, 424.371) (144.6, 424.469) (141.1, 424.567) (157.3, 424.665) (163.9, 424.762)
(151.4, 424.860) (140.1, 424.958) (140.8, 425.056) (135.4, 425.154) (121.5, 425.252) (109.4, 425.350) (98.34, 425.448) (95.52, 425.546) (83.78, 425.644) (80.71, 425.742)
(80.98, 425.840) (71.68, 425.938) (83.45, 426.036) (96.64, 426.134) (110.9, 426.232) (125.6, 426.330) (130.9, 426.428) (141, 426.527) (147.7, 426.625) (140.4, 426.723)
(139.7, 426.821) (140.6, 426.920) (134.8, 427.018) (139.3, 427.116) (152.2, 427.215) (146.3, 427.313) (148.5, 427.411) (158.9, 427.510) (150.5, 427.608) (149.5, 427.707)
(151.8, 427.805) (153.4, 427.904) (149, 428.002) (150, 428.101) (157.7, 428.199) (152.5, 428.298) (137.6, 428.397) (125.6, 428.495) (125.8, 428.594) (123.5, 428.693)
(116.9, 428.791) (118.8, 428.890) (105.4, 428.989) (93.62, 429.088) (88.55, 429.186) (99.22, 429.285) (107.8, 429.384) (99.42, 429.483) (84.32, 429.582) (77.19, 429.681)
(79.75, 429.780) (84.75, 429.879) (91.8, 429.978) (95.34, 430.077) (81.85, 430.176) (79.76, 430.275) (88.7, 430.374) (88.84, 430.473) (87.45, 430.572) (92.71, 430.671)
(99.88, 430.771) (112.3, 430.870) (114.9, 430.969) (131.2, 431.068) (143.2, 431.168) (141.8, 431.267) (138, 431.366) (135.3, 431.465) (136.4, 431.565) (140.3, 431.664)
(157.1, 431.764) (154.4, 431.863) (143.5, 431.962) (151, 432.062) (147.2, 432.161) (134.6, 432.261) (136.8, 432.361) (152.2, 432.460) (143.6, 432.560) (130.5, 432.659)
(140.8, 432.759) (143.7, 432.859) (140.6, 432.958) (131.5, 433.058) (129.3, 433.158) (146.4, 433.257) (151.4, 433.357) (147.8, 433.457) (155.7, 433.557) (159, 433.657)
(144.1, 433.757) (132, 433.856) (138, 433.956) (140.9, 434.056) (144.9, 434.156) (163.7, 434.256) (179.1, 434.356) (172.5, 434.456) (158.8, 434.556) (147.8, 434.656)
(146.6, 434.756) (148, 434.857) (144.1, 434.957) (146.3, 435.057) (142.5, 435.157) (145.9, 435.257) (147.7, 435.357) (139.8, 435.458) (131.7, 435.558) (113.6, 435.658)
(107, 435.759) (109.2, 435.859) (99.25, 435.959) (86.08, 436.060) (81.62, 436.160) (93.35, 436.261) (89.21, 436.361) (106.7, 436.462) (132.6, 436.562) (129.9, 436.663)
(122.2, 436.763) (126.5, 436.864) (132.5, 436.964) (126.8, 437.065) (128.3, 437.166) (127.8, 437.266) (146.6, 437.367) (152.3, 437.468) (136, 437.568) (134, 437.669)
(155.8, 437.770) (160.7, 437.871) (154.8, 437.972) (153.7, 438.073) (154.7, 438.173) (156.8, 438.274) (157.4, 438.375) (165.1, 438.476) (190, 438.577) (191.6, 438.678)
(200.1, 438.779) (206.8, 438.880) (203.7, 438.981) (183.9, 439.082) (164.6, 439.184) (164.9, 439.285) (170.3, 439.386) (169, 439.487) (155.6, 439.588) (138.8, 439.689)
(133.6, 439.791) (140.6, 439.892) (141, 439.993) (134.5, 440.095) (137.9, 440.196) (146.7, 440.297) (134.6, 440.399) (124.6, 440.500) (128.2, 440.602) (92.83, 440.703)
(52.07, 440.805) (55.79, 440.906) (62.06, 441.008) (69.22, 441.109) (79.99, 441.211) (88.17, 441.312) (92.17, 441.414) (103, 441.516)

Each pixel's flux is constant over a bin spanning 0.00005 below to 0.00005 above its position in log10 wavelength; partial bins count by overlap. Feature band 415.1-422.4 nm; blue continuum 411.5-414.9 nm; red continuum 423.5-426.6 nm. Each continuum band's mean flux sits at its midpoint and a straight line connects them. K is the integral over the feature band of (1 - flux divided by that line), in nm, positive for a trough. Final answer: 0.393 nm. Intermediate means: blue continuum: 97.8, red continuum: 126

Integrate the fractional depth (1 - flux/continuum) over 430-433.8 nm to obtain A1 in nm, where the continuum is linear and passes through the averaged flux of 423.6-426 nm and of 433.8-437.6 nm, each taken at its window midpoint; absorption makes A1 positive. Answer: 0.03 nm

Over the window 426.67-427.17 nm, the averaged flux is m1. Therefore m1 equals 139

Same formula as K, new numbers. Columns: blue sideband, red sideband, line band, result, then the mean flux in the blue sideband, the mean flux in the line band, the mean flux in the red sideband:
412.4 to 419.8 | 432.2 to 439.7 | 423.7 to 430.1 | -0.02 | 103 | 126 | 145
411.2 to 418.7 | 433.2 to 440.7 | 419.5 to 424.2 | 0.27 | 103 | 110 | 144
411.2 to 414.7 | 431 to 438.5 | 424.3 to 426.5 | 0.03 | 97.5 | 119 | 139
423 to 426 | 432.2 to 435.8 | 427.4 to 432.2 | 0.53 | 126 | 121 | 144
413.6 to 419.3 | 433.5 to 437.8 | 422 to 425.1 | -0.32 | 105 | 128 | 134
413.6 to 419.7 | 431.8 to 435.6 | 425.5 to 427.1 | 0.19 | 106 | 113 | 146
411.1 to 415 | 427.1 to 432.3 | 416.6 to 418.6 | -0.10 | 99.7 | 111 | 123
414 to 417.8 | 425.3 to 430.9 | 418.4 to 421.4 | 0.19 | 102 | 99.7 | 115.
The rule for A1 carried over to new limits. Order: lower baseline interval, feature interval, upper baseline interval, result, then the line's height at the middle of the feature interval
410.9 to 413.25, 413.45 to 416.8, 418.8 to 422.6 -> -0.090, 100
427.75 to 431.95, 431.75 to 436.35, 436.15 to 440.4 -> -0.234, 132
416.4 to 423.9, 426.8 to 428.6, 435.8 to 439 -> -0.350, 122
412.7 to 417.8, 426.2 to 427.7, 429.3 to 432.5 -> -0.396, 112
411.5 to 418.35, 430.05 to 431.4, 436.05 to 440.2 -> 0.268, 133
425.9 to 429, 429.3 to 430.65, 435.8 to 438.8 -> 0.462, 135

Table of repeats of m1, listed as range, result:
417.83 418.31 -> 146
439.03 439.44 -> 171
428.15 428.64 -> 140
